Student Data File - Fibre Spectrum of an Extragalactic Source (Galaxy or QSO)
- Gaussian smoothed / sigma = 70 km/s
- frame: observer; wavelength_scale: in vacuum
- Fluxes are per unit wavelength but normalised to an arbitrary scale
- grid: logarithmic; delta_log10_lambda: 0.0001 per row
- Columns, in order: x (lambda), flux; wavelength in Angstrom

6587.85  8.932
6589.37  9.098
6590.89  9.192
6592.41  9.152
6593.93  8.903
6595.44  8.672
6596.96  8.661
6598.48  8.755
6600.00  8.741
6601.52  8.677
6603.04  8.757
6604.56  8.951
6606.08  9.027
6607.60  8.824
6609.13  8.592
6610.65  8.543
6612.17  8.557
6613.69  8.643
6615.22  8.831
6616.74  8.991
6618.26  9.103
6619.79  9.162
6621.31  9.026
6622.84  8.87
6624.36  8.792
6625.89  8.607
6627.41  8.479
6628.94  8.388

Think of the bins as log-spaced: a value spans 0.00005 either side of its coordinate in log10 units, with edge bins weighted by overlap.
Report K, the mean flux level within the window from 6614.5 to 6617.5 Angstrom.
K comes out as 8.93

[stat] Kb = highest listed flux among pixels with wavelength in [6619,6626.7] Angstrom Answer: 9.162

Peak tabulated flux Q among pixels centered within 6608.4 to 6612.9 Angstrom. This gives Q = 8.592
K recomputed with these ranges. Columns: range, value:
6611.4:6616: 8.68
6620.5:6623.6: 8.96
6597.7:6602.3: 8.72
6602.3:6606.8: 8.91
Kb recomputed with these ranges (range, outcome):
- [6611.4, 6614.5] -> 8.643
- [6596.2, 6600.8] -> 8.755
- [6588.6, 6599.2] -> 9.192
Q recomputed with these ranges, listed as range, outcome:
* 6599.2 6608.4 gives 9.027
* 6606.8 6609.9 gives 8.824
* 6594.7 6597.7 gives 8.672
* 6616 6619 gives 9.103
